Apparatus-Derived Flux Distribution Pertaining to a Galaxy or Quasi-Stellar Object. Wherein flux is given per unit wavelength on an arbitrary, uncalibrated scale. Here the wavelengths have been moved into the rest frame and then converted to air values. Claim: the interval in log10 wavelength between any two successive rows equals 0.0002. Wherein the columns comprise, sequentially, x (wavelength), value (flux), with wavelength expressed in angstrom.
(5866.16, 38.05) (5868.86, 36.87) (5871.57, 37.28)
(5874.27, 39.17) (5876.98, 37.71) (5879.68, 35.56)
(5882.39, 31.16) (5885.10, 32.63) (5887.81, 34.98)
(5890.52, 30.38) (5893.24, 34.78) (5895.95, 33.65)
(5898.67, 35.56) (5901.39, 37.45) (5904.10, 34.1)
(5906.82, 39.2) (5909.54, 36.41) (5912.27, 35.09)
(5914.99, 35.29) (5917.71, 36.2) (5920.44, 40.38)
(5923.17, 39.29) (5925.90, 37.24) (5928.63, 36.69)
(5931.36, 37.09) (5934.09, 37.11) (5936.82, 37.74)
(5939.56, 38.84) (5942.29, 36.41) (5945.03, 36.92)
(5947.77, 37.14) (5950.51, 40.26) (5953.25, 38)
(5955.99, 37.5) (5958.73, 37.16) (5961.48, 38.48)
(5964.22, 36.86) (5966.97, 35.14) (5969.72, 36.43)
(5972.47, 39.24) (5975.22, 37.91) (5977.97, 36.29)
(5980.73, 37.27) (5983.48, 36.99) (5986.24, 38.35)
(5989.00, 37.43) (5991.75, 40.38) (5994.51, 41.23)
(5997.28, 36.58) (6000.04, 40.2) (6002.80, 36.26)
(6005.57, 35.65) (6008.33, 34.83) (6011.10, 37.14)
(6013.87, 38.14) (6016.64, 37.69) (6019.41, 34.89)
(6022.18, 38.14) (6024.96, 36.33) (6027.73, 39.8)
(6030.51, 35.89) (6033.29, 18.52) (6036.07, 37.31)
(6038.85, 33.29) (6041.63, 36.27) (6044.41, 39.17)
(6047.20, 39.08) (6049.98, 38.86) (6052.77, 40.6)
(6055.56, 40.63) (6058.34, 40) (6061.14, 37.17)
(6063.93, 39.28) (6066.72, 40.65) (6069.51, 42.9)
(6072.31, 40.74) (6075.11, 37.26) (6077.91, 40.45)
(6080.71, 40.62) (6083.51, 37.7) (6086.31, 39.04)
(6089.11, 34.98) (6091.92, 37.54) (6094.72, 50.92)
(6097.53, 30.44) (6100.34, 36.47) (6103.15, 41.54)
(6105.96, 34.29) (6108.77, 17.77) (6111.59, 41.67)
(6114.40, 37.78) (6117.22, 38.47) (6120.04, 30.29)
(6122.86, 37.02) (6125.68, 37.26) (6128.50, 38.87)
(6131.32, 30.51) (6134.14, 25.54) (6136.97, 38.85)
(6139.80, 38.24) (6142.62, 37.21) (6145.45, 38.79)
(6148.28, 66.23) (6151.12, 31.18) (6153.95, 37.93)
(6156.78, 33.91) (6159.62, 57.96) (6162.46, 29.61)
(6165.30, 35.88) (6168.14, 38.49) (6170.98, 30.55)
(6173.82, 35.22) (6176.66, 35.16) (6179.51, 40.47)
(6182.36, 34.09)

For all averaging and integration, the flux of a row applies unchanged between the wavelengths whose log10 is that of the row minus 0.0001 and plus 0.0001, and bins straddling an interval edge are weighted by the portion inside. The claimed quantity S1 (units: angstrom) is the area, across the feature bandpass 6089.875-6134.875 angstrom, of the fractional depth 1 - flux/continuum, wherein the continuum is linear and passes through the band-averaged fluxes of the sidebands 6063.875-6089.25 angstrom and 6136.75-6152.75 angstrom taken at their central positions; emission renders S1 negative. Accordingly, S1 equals 5.8 angstrom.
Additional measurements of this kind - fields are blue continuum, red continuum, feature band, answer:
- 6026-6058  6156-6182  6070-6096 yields -2.3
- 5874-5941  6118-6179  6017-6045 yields 1.4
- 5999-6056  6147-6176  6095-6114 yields 1.6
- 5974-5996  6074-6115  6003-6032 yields 0.9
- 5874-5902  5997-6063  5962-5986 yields -0.8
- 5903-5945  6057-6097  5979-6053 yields 3.6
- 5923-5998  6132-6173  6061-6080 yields -0.9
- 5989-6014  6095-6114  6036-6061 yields -1.3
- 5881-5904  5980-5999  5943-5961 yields -0.6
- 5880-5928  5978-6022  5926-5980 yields -1.3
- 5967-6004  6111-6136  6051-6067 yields -1.4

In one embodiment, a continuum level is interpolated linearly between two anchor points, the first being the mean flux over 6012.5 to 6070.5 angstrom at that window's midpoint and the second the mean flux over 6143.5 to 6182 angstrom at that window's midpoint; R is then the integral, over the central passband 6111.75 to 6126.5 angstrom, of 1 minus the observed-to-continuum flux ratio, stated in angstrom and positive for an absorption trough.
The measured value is 0.7 angstrom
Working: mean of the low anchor 37.3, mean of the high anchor 39.1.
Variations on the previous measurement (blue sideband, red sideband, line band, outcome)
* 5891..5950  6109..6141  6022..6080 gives -3.3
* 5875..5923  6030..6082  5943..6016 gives -1.8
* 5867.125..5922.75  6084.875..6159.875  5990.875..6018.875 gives -0.8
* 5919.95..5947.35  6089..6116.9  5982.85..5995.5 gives -0.6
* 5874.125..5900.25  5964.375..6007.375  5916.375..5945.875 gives -1.5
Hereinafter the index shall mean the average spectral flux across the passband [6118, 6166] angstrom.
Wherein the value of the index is 38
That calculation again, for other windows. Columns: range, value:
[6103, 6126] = 34.7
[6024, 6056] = 36.2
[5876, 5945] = 36.1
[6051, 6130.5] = 37.9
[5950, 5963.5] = 38.1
